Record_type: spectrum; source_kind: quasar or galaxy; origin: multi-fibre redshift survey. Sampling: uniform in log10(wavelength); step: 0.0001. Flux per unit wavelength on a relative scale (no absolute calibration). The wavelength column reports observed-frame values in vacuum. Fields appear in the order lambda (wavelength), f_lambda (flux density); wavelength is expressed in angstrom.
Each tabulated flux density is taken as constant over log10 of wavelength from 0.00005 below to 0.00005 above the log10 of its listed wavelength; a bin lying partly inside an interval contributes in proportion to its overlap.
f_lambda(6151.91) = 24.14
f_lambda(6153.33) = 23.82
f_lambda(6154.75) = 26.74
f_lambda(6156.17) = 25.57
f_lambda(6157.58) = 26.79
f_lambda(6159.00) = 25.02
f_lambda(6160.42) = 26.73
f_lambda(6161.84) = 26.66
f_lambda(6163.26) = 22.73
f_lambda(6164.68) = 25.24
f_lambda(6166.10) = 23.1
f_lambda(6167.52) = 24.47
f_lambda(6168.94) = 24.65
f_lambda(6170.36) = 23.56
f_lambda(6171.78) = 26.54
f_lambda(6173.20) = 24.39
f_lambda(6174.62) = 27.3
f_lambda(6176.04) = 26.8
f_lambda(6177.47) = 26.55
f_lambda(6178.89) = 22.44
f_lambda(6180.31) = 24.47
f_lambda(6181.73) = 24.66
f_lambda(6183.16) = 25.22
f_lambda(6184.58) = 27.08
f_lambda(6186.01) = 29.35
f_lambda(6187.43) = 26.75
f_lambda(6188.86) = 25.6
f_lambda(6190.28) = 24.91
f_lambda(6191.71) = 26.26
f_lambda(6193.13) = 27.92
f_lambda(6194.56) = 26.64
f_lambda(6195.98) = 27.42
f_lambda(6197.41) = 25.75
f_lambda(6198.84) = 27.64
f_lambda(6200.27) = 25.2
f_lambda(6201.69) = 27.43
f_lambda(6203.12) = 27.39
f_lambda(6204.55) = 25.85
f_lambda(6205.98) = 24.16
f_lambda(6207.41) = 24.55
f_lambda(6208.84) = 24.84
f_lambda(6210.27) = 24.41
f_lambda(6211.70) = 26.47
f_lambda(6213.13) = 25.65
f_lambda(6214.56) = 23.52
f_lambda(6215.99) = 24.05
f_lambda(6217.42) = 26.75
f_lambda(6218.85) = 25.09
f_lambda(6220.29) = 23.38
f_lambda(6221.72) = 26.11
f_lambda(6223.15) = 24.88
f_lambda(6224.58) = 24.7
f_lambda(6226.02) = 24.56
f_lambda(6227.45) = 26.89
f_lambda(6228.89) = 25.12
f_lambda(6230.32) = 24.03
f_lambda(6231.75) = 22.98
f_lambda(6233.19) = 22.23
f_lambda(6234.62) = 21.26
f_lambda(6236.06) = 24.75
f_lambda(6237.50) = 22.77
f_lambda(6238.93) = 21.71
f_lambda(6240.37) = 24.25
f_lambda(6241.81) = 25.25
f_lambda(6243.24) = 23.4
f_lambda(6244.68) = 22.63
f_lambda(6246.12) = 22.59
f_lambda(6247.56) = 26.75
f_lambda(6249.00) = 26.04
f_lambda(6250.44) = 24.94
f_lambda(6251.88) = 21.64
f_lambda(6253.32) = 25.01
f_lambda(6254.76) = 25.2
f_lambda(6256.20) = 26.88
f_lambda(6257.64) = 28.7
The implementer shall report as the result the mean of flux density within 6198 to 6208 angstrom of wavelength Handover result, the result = 26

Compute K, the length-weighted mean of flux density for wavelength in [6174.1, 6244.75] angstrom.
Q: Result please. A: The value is 25.2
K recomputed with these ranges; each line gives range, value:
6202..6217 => 25.2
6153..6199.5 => 25.7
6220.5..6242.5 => 24.1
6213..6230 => 25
